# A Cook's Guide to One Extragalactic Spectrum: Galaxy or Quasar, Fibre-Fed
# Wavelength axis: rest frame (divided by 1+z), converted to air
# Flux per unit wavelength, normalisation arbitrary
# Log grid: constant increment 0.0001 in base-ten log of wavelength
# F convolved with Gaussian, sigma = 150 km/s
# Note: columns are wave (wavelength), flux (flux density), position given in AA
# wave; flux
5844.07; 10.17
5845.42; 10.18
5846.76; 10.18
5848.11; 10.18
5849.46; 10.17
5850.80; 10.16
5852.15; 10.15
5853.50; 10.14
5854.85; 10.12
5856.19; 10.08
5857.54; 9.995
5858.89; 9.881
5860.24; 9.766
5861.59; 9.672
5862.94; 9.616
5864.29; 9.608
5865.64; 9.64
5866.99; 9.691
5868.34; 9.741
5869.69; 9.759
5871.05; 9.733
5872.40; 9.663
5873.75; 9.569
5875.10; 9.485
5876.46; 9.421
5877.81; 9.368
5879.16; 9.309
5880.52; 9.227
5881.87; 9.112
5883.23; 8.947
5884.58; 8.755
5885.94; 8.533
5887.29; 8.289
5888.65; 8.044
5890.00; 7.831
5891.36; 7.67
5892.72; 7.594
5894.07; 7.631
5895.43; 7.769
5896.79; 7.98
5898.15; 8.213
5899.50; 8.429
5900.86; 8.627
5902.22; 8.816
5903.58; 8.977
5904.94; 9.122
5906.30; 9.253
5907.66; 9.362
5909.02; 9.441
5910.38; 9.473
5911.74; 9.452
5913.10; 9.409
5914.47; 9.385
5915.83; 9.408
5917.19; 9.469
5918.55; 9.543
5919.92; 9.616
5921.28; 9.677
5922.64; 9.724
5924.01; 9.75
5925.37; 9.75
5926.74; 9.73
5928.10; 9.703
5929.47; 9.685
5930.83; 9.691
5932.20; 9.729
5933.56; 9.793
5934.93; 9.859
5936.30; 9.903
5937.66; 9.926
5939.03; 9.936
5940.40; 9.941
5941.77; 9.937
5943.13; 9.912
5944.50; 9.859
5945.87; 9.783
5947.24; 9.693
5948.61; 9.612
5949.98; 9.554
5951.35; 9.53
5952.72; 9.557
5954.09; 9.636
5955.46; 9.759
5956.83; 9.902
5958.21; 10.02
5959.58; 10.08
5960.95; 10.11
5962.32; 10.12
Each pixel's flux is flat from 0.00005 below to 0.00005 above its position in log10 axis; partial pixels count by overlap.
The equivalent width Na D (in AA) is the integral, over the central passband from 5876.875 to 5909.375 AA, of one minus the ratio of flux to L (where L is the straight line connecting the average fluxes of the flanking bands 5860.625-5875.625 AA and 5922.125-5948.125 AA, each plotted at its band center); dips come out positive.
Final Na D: 3.7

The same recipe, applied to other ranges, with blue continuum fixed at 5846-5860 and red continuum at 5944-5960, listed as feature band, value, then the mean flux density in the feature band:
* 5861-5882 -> 1.0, 9.55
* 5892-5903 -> 2.0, 8.14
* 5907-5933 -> 0.7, 9.58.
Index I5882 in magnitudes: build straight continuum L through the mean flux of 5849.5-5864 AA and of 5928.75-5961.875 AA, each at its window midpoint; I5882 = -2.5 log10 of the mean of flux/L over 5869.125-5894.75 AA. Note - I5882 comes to 0.126 mag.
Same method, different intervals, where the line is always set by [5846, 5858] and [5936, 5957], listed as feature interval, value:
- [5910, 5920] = 0.050 mag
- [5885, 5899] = 0.244 mag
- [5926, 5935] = 0.012 mag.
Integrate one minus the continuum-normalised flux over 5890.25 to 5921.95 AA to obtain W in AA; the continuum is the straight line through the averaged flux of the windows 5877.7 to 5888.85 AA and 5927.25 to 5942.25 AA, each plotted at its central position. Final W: 1.4 AA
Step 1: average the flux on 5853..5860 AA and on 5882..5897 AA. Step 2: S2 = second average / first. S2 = 0.81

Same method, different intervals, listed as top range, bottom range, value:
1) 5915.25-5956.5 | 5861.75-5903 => 1.10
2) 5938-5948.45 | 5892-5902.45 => 1.22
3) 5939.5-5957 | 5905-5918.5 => 1.04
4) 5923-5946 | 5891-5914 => 1.13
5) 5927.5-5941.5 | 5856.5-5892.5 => 1.06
